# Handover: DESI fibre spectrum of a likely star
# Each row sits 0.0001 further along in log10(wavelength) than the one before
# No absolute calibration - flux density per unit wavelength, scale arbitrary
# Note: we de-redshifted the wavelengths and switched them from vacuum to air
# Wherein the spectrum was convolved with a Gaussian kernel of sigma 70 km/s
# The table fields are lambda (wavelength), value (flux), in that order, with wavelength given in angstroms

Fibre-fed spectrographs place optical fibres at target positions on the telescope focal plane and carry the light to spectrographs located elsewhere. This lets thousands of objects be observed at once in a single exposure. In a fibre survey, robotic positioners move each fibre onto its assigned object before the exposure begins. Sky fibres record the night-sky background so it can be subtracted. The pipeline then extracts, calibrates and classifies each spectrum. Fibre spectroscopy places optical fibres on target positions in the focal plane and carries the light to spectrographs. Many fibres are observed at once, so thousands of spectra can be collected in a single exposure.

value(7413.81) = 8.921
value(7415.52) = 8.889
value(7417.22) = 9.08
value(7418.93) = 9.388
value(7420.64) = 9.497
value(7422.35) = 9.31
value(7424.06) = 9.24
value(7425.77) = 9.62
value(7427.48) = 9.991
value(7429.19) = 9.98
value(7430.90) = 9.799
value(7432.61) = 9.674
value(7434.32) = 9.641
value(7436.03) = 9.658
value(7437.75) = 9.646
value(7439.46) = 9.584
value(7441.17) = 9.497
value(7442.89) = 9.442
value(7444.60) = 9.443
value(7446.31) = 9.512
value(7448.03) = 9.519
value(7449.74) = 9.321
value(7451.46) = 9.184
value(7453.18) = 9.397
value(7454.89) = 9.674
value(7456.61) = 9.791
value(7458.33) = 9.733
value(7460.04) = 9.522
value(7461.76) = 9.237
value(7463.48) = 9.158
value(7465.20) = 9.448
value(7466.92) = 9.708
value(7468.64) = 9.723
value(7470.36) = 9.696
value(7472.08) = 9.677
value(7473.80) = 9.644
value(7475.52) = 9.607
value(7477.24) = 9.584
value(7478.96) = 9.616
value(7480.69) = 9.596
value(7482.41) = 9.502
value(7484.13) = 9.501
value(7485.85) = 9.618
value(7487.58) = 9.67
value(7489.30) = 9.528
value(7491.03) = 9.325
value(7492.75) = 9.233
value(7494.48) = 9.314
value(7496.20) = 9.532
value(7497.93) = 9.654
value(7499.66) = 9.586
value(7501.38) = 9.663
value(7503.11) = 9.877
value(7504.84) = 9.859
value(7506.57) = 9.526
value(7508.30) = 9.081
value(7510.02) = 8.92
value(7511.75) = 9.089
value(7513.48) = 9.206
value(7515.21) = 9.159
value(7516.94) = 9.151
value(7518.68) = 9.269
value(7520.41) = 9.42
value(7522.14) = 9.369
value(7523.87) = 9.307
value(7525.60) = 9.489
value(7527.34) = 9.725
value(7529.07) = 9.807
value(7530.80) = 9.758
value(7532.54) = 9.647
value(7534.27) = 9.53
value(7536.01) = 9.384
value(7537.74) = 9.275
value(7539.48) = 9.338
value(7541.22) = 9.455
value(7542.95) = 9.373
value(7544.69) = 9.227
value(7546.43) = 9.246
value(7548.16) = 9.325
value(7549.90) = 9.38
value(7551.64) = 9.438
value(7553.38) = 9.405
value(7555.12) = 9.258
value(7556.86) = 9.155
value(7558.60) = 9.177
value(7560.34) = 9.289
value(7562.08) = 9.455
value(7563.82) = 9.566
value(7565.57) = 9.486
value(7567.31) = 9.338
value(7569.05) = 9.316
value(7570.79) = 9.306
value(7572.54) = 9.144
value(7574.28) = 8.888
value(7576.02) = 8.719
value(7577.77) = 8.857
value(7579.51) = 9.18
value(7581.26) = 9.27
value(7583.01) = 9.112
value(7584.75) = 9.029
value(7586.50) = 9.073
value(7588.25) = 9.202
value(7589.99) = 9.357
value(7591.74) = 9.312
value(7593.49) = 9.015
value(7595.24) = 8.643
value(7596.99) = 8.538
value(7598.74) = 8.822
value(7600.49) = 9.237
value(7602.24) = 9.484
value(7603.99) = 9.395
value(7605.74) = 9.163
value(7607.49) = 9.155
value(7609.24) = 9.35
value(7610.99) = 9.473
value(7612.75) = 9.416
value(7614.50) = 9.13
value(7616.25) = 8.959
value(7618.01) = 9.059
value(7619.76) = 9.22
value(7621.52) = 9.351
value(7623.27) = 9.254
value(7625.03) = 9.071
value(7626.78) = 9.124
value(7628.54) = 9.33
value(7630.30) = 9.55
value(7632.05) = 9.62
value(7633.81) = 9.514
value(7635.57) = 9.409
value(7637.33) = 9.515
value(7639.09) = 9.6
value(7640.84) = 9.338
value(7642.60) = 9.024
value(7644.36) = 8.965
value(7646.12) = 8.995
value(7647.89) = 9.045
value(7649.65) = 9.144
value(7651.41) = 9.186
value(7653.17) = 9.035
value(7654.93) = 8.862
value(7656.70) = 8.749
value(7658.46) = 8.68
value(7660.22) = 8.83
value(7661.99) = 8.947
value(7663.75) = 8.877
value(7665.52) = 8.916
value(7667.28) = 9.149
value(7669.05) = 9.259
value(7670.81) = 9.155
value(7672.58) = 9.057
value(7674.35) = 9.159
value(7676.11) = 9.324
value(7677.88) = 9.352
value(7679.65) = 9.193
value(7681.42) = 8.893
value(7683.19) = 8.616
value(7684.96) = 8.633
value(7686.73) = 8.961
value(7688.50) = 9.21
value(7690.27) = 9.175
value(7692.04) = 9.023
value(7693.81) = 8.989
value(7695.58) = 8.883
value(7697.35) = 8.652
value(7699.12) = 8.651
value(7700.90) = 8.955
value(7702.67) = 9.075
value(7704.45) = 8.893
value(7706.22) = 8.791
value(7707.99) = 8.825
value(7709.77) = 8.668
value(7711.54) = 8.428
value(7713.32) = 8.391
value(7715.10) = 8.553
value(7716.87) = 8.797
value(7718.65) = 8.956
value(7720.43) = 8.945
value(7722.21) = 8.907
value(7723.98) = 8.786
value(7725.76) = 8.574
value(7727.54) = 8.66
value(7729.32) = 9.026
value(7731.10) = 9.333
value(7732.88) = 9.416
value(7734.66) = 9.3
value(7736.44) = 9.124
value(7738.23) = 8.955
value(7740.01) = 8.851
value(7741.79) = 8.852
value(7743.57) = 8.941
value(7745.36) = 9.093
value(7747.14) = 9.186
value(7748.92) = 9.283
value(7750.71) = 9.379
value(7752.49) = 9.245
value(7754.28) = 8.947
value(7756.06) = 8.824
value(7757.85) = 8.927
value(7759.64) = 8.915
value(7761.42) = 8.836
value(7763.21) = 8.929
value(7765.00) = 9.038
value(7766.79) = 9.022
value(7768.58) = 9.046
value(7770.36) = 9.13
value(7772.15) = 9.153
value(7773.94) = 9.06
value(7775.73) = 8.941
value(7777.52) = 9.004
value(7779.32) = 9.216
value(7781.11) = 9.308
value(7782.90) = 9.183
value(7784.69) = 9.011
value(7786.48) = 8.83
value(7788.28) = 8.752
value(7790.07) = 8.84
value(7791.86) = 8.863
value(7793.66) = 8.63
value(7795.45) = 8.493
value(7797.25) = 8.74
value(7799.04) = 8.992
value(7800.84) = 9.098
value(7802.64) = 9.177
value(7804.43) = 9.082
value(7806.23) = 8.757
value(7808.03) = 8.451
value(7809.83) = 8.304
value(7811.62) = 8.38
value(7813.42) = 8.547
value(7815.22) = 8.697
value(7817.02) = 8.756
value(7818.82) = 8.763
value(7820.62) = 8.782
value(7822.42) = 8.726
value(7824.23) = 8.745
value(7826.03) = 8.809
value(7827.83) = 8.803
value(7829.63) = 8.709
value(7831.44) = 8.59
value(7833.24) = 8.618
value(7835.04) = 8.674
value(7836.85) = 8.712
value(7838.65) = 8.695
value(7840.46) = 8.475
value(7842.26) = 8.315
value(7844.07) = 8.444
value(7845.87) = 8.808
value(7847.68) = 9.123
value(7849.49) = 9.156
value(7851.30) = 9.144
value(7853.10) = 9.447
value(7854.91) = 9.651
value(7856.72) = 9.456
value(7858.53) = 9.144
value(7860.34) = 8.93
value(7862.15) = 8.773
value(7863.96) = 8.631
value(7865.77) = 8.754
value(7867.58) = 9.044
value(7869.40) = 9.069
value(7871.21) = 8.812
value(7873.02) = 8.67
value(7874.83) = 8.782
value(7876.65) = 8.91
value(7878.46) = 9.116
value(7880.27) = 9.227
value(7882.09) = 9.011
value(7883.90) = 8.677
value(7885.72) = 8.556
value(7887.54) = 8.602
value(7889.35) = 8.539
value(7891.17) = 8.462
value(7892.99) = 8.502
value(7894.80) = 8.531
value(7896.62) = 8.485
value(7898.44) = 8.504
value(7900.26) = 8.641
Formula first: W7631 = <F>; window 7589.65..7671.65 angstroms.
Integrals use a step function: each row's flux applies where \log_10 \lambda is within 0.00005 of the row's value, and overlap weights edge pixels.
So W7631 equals 9.15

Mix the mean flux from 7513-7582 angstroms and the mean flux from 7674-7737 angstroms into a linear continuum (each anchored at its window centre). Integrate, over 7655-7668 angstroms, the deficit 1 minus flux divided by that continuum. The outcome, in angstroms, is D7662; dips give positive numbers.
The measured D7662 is 0.2 angstroms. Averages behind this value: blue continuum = 9.33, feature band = 8.87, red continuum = 8.92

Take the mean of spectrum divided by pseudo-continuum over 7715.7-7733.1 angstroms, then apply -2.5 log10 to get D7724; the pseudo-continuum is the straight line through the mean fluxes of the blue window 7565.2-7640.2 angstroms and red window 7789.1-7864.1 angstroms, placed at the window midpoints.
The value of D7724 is 0.01 mag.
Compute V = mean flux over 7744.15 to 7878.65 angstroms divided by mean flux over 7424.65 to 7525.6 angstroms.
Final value 0.9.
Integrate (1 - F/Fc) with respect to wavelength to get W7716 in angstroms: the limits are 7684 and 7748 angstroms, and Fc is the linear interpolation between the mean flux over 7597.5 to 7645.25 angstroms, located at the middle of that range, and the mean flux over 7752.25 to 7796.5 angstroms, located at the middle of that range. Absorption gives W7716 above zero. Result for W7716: 1.3 angstroms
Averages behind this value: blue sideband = 9.27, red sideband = 8.96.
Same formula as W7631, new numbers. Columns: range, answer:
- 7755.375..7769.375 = 8.94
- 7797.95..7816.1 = 8.75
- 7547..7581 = 9.25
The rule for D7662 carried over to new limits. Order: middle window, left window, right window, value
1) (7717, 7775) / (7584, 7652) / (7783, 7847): -0.8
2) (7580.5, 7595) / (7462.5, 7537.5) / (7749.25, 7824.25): 0.3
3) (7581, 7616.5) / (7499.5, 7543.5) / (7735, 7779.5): 0.6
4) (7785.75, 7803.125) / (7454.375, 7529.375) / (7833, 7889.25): 0.3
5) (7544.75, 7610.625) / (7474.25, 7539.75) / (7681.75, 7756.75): 0.7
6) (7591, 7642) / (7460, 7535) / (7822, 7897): 0.1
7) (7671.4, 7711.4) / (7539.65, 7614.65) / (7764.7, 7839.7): 0.3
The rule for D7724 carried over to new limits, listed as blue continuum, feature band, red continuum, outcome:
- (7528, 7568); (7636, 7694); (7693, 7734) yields -0.007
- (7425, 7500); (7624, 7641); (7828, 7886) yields -0.016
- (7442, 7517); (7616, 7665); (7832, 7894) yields 0.008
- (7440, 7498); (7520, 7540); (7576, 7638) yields -0.016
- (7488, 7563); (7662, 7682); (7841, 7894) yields 0.007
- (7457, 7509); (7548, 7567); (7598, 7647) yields 0.005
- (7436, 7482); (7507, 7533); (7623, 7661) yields 0.007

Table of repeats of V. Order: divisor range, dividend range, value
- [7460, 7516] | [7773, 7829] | 0.93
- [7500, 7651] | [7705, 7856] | 0.96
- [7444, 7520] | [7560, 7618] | 0.97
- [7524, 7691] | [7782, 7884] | 0.96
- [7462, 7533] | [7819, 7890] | 0.93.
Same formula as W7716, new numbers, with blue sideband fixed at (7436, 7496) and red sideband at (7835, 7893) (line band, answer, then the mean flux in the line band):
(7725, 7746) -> 0.15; 9.01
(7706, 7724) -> 0.76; 8.73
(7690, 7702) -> 0.33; 8.9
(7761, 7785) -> -0.14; 9.07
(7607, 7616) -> -0.01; 9.29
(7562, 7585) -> 0.39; 9.19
